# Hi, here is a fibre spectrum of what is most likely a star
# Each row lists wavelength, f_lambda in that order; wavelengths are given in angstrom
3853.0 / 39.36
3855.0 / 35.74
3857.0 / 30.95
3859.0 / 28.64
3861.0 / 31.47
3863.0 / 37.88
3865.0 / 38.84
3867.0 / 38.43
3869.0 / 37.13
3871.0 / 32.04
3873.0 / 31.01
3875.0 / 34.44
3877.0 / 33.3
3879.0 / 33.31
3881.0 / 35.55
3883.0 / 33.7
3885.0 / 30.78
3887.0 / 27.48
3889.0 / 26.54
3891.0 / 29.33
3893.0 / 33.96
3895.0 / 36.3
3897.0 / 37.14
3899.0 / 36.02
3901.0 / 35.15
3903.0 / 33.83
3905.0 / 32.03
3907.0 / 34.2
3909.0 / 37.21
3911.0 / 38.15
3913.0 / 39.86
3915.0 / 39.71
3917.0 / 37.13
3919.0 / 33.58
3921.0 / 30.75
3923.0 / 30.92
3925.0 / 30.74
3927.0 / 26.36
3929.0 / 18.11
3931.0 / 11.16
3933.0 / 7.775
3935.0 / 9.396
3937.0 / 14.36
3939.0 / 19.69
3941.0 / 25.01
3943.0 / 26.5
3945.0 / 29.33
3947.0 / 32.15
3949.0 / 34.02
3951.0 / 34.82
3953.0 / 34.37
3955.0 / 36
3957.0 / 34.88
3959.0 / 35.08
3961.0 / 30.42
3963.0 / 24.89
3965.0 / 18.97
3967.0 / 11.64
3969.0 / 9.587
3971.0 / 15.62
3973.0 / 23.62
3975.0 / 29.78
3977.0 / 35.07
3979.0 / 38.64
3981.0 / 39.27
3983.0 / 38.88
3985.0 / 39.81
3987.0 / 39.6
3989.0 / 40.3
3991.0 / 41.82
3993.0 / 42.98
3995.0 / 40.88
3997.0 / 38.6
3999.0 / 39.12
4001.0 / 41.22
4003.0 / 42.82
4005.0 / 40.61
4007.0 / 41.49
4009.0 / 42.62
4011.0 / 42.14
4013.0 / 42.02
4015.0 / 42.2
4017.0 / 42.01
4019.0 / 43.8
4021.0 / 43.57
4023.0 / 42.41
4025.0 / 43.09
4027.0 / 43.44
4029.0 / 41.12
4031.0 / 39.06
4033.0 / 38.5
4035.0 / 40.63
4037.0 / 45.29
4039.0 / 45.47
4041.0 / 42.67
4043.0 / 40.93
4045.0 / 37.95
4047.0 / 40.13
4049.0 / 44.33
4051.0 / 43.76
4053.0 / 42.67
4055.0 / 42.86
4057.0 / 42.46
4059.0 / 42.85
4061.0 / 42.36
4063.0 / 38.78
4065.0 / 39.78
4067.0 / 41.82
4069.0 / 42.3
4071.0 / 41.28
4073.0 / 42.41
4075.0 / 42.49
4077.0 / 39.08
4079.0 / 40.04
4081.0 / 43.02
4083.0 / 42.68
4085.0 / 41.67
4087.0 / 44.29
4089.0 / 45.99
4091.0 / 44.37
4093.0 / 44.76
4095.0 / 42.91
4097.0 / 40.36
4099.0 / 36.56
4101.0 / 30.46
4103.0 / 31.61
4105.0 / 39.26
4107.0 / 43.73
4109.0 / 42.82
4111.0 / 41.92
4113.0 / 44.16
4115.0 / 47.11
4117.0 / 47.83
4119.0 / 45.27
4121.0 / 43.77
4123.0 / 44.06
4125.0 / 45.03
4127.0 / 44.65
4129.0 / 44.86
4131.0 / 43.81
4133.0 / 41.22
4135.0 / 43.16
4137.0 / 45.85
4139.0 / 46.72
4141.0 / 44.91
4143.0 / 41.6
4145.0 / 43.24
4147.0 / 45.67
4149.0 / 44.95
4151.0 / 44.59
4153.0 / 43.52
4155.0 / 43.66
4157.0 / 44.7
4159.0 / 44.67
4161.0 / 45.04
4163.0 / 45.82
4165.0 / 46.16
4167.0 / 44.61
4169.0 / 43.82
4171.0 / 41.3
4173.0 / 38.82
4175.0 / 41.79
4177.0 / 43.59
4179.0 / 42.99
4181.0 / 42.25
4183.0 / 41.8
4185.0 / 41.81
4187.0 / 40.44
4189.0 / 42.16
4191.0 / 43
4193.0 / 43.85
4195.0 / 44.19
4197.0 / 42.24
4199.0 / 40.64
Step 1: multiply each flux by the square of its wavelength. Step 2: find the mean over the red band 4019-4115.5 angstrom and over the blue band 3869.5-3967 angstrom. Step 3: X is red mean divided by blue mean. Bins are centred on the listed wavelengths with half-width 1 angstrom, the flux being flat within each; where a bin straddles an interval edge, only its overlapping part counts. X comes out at 1.50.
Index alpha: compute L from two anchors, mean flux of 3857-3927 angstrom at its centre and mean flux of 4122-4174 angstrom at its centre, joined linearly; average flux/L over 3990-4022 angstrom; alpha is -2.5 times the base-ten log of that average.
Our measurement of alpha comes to -0.090 mag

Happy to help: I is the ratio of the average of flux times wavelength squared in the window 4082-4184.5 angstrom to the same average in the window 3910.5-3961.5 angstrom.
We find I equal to 1.7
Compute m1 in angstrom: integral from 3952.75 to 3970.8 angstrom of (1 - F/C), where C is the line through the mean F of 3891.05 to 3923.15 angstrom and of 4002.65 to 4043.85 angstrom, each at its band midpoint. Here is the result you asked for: 6.1 angstrom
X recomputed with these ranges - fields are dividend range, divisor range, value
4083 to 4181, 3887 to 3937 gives 1.62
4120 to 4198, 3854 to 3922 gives 1.46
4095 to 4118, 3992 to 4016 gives 1.03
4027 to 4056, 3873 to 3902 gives 1.37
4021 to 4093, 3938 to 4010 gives 1.33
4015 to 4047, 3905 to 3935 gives 1.53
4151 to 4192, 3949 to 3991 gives 1.54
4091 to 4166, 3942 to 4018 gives 1.34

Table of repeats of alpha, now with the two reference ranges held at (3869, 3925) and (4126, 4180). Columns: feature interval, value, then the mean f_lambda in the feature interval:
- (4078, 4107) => 0.022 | 40.7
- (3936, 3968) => 0.287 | 27.6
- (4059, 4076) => -0.025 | 41.5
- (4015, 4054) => -0.078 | 42.2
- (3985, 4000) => -0.079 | 40.4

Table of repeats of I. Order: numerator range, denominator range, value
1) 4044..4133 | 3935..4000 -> 1.45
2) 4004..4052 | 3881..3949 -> 1.52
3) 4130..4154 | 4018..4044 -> 1.10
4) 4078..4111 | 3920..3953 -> 1.83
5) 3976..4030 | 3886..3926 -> 1.27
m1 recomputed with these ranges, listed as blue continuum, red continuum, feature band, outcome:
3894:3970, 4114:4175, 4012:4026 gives -3.1 angstrom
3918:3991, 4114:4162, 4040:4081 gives -4.6 angstrom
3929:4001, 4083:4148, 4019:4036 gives -3.3 angstrom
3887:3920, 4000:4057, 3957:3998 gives 7.7 angstrom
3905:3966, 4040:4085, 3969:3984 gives 1.3 angstrom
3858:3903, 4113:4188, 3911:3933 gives 3.7 angstrom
